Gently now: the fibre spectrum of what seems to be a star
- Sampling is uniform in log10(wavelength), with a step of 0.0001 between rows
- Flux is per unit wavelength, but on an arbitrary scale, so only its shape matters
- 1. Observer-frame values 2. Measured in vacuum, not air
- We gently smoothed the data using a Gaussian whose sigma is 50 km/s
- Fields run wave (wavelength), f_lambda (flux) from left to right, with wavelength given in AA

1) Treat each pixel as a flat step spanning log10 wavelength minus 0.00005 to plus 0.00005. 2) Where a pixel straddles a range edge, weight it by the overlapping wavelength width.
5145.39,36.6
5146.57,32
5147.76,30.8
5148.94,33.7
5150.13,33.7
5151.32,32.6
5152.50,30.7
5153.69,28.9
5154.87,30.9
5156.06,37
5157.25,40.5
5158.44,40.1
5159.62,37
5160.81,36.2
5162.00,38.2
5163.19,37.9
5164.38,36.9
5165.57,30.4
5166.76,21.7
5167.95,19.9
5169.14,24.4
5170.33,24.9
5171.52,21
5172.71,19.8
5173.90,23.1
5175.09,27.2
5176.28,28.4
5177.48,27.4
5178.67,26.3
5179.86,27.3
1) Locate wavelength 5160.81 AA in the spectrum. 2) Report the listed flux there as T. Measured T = 36.2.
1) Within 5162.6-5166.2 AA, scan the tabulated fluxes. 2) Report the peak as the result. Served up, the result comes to 37.9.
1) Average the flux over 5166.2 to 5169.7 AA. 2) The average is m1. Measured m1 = 22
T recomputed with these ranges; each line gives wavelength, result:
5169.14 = 24.4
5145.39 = 36.6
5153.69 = 28.9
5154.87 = 30.9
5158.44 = 40.1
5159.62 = 37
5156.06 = 37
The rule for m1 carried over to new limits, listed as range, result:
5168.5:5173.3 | 22.5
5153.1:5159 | 35.5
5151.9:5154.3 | 29.9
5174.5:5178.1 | 27.6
